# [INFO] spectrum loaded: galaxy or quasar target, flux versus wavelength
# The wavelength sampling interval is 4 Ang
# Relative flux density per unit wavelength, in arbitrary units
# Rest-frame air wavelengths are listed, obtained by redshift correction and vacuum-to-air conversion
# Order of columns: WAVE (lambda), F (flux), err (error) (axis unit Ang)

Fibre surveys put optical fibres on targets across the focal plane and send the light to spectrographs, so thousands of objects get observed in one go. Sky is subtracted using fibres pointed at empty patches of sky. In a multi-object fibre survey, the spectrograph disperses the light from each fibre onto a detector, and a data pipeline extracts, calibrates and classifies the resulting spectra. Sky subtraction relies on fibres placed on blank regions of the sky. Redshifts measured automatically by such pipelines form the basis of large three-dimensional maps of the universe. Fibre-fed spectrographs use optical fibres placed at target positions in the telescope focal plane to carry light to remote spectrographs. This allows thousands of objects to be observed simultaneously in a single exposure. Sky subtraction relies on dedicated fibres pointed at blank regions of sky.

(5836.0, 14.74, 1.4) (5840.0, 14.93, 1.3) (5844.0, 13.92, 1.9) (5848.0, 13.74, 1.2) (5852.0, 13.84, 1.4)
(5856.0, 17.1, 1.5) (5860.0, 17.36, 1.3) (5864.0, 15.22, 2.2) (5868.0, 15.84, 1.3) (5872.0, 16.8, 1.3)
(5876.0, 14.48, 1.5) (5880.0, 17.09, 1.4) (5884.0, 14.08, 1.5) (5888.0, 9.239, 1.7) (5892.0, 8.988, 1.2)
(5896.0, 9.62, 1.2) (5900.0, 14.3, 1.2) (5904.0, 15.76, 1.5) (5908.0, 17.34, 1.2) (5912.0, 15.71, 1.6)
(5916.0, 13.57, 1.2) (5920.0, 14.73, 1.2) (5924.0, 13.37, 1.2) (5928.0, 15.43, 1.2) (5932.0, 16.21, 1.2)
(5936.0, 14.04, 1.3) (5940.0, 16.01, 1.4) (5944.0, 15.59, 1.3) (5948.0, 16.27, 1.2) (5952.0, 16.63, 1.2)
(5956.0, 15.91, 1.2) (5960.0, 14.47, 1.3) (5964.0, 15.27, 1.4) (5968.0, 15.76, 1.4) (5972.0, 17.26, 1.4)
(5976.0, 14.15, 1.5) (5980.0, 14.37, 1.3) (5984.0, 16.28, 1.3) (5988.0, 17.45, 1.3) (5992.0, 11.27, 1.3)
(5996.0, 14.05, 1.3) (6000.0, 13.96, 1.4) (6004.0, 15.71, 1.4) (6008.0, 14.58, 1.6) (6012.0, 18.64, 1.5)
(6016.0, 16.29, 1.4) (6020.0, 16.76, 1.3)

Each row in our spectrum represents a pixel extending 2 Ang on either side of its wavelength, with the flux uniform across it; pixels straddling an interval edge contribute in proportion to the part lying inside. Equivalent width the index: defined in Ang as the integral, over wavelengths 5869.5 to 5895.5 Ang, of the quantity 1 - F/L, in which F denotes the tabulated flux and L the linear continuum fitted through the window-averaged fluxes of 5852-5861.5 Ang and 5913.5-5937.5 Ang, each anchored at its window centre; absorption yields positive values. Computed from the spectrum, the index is 4.2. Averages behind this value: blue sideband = 16.5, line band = 13.3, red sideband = 14.6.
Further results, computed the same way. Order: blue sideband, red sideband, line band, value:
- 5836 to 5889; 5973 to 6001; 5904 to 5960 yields -2.4 Ang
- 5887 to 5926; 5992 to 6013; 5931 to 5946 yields -1.7 Ang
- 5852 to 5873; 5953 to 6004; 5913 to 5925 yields 1.2 Ang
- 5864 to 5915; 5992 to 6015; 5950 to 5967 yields -1.0 Ang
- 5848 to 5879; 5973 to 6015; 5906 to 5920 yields 0.1 Ang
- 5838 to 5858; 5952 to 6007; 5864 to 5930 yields 3.0 Ang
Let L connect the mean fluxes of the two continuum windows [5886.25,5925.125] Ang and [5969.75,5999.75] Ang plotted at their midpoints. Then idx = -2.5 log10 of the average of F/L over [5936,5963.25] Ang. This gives -0.107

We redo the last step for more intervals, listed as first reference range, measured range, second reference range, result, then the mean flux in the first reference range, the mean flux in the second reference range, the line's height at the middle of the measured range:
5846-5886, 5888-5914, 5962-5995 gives 0.16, 15.6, 15.2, 15.4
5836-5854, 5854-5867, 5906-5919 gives -0.14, 14.2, 15.5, 14.5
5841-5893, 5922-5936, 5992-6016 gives 0.00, 14.6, 15.1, 14.8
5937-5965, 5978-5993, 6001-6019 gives 0.06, 15.7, 16.2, 16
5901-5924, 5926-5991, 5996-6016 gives -0.02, 15.2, 15.6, 15.4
